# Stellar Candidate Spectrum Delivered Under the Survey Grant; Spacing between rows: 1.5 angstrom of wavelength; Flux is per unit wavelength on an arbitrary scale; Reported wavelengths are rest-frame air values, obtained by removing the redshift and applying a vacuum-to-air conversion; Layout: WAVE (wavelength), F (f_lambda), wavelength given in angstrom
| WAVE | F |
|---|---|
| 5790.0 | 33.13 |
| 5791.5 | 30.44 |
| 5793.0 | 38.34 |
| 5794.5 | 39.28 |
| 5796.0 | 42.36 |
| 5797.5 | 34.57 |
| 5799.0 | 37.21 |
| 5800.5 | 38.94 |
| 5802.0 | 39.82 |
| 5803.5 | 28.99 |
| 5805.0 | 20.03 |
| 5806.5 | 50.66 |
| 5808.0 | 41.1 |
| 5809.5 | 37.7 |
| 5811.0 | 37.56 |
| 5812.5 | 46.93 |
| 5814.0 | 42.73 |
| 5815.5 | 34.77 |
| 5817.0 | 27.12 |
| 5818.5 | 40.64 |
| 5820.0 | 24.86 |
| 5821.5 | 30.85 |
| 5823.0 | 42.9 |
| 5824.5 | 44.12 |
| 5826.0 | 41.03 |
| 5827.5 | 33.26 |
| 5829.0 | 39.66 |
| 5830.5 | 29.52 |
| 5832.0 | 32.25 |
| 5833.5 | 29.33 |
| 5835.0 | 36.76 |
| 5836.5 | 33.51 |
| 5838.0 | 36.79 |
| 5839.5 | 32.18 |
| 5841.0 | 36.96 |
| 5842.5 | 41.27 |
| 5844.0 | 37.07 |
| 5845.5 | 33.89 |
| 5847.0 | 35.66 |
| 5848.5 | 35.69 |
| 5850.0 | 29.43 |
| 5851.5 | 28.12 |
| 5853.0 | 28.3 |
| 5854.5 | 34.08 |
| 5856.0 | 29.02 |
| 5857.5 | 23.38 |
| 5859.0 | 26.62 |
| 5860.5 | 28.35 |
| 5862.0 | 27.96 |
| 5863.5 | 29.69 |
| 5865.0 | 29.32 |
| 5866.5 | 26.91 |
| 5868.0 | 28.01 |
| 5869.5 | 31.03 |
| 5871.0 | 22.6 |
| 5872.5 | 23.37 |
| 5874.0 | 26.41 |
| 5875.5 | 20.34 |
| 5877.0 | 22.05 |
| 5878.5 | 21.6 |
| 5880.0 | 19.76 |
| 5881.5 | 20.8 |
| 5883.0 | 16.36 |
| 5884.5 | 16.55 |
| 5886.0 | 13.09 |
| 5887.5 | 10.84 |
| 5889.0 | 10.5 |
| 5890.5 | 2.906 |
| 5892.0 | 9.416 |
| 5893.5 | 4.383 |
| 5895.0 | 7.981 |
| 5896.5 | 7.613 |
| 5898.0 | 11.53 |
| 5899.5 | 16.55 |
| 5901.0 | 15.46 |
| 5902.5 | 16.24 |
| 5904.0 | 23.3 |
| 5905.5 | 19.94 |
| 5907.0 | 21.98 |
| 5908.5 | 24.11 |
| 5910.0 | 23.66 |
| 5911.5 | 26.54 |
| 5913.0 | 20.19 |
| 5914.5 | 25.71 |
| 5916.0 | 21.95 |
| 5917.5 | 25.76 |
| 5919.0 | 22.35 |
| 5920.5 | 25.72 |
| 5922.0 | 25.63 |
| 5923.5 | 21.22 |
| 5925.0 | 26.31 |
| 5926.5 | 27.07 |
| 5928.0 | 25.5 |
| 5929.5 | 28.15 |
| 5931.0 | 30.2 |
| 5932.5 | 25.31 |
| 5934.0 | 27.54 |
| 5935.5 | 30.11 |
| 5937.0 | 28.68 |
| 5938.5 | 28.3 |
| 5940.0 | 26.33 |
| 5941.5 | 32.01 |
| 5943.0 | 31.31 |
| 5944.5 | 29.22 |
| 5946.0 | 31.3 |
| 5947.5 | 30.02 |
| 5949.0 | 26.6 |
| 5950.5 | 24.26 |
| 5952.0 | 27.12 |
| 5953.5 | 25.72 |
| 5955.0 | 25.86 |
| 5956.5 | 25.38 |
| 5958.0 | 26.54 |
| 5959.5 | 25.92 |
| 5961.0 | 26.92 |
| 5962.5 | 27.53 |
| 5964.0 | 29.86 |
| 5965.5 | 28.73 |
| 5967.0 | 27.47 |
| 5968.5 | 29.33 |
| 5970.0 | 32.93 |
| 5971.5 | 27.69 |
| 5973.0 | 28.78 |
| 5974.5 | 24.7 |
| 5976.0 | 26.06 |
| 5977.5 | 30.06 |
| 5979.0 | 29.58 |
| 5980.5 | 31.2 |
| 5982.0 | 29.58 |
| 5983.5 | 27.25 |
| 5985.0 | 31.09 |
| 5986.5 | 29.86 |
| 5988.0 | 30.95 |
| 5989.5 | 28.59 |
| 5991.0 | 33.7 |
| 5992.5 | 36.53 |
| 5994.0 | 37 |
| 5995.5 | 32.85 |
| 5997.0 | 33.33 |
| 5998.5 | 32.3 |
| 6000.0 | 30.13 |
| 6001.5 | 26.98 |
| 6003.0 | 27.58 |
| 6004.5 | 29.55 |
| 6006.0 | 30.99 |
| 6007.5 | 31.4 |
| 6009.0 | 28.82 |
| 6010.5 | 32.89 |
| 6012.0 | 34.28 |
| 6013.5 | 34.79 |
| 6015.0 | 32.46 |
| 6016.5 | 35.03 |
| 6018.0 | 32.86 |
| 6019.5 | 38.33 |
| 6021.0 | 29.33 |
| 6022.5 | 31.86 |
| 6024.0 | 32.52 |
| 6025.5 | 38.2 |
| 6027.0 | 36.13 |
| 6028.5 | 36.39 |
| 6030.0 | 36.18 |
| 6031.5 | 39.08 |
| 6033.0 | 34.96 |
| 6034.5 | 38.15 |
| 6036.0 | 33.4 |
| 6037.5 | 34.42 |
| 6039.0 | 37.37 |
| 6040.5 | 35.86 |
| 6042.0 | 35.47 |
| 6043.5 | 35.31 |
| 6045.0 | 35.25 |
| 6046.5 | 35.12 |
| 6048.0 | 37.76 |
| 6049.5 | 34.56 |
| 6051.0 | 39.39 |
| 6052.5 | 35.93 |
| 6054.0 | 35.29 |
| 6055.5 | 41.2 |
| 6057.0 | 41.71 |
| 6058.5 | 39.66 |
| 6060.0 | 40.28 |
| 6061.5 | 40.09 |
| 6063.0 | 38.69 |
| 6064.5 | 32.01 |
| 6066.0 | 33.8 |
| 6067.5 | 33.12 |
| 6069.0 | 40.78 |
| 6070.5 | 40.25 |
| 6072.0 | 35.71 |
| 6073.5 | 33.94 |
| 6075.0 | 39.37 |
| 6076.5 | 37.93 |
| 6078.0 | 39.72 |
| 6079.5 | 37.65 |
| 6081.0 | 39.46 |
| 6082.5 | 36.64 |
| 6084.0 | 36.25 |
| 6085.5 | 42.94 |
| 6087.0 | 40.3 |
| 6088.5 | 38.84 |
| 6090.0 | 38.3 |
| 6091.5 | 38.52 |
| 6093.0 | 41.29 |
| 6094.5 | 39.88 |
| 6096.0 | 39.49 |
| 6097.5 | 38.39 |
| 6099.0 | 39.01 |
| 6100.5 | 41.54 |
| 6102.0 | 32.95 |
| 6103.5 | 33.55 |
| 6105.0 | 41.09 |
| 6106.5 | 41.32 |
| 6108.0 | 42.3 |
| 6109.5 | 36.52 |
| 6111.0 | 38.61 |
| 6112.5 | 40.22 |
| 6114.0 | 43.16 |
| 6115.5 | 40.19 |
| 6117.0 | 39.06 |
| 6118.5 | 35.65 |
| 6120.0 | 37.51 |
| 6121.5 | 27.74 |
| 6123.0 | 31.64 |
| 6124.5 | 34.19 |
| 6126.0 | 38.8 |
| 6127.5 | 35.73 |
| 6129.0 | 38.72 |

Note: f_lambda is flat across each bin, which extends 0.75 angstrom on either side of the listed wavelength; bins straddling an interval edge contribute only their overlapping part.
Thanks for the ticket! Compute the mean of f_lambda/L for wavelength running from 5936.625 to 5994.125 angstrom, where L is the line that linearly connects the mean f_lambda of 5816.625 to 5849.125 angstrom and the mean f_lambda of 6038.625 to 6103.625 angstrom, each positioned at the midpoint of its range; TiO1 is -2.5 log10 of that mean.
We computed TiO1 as 0.26 mag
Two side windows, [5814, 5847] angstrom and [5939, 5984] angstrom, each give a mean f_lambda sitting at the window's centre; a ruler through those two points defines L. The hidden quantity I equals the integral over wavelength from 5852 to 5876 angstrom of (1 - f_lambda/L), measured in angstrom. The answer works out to 4.5 angstrom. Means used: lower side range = 35.4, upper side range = 28.2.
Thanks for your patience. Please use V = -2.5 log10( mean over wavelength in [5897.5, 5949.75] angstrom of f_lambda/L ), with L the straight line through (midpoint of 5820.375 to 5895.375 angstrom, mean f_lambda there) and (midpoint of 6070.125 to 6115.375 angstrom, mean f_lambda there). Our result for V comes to 0.22 mag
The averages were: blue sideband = 27.1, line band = 25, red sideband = 38.8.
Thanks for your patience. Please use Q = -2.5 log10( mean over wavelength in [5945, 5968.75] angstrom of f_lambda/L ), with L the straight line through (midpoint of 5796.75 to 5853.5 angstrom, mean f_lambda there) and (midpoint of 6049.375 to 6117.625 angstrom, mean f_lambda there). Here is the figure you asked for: 0.330 mag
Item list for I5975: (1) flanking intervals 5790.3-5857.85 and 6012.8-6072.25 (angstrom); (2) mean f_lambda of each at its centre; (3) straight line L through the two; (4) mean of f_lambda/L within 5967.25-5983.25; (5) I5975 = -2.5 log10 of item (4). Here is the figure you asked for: 0.24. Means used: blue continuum 35.4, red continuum 36.2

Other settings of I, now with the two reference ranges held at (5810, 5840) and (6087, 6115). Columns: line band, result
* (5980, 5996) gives 2.6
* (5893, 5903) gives 6.9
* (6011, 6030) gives 1.9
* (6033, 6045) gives 0.9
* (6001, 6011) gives 2.2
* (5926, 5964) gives 9.7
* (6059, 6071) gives 0.4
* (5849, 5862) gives 2.8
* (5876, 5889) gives 6.9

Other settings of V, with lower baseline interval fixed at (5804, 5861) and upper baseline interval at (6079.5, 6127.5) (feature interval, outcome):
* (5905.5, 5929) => 0.425 mag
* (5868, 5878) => 0.390 mag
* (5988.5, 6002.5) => 0.141 mag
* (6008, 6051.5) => 0.067 mag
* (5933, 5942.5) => 0.242 mag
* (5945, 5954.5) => 0.296 mag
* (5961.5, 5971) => 0.238 mag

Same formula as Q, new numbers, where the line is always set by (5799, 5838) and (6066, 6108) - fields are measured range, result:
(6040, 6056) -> 0.05 mag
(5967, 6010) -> 0.24 mag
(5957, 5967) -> 0.33 mag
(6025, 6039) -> 0.05 mag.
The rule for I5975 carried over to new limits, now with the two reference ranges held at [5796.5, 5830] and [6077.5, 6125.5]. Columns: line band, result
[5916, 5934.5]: 0.41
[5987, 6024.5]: 0.18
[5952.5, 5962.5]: 0.39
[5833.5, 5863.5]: 0.16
